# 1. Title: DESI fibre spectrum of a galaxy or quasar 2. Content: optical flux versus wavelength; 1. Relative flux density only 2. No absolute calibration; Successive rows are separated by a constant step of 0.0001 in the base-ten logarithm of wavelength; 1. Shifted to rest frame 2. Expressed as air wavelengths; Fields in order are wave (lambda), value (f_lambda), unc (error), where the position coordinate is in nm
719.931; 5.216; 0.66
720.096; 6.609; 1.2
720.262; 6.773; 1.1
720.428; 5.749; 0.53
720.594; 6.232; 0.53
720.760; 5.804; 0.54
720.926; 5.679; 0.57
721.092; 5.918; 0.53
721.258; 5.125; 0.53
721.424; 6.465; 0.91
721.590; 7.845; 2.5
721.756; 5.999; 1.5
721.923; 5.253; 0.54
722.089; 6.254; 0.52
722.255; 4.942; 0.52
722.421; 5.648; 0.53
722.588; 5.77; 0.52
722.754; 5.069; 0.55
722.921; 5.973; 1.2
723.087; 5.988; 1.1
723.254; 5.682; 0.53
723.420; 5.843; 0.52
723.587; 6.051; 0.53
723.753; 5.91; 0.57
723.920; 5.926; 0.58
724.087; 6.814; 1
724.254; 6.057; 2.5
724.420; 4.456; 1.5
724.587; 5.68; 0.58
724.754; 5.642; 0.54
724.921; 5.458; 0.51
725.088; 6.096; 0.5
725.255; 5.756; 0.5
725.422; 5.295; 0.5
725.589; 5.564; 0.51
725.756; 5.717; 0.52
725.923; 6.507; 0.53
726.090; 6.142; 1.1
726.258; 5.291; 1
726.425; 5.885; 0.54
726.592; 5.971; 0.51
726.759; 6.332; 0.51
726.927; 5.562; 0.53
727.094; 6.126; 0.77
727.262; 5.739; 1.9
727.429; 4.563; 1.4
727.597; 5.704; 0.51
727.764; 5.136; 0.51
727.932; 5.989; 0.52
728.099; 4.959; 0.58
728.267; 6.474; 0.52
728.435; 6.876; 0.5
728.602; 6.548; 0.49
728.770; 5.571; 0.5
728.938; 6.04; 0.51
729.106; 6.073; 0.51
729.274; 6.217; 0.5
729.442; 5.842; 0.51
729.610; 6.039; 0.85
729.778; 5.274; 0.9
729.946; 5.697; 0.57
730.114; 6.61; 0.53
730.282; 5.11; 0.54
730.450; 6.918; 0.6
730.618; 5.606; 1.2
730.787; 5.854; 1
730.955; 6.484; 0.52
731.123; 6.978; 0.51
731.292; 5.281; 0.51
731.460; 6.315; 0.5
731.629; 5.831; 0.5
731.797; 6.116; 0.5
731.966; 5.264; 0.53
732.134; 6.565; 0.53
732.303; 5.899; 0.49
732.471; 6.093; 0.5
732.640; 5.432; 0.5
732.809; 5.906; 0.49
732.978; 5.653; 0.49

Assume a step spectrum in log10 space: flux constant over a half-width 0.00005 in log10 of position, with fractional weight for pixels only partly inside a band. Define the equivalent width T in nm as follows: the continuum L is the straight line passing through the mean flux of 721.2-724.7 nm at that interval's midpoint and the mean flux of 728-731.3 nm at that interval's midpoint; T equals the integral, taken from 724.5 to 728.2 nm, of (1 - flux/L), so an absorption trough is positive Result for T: 0.159 nm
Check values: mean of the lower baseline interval 5.85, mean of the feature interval 5.69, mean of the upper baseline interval 6.04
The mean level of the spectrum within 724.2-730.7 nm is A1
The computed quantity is 5.81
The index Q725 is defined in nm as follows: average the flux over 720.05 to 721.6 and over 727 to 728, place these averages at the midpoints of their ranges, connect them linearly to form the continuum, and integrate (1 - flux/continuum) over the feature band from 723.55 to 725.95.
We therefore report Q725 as 0.00 nm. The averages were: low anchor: 6.13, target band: 5.77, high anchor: 5.54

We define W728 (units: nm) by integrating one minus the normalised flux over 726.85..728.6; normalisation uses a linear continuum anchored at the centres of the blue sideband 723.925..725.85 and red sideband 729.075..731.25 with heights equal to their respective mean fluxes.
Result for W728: 0.04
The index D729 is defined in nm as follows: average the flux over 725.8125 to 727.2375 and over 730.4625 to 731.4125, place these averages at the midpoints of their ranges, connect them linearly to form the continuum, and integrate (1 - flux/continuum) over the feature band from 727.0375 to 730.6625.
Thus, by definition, 0.10 nm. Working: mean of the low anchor 5.96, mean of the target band 5.87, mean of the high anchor 6.12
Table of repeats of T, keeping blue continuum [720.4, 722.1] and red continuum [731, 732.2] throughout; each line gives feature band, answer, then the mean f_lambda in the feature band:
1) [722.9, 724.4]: 0.018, 5.97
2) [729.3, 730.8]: 0.038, 5.9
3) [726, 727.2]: 0.028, 5.9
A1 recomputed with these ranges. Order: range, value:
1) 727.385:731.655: 5.94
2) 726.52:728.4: 5.71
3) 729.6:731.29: 6.02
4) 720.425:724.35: 5.92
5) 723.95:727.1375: 5.81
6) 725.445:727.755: 5.74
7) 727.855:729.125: 6.07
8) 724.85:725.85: 5.66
